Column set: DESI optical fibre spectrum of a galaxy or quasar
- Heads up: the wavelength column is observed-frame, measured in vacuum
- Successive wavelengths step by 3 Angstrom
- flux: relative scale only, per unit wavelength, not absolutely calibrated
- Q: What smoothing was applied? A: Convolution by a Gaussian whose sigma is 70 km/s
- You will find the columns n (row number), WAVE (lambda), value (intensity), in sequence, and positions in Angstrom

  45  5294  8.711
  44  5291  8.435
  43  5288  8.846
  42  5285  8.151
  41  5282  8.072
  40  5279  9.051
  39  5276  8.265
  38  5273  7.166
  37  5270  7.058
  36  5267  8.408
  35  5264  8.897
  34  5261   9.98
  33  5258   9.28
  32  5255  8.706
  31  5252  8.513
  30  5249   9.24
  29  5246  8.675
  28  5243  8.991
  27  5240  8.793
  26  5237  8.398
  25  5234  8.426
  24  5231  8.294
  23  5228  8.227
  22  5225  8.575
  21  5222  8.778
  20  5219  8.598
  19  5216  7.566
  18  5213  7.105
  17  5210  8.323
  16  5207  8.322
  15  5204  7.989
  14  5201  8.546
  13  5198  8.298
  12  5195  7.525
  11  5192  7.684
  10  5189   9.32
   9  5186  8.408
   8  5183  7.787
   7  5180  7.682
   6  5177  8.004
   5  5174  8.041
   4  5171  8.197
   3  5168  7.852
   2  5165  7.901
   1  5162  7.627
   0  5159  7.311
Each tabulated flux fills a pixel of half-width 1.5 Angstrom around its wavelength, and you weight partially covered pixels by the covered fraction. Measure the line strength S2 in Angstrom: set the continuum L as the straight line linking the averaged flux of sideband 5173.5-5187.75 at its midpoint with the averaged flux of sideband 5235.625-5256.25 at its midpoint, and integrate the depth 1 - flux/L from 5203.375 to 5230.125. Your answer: 0.8 Angstrom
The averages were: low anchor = 8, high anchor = 8.76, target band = 8.17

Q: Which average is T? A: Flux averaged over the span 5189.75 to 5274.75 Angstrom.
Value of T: 8.38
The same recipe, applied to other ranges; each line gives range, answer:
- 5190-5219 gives 7.99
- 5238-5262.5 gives 9.01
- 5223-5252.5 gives 8.62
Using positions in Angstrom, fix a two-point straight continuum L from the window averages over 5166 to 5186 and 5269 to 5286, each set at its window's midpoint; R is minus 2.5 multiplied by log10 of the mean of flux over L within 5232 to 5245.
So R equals -0.087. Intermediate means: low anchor 7.96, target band 8.64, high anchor 7.98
